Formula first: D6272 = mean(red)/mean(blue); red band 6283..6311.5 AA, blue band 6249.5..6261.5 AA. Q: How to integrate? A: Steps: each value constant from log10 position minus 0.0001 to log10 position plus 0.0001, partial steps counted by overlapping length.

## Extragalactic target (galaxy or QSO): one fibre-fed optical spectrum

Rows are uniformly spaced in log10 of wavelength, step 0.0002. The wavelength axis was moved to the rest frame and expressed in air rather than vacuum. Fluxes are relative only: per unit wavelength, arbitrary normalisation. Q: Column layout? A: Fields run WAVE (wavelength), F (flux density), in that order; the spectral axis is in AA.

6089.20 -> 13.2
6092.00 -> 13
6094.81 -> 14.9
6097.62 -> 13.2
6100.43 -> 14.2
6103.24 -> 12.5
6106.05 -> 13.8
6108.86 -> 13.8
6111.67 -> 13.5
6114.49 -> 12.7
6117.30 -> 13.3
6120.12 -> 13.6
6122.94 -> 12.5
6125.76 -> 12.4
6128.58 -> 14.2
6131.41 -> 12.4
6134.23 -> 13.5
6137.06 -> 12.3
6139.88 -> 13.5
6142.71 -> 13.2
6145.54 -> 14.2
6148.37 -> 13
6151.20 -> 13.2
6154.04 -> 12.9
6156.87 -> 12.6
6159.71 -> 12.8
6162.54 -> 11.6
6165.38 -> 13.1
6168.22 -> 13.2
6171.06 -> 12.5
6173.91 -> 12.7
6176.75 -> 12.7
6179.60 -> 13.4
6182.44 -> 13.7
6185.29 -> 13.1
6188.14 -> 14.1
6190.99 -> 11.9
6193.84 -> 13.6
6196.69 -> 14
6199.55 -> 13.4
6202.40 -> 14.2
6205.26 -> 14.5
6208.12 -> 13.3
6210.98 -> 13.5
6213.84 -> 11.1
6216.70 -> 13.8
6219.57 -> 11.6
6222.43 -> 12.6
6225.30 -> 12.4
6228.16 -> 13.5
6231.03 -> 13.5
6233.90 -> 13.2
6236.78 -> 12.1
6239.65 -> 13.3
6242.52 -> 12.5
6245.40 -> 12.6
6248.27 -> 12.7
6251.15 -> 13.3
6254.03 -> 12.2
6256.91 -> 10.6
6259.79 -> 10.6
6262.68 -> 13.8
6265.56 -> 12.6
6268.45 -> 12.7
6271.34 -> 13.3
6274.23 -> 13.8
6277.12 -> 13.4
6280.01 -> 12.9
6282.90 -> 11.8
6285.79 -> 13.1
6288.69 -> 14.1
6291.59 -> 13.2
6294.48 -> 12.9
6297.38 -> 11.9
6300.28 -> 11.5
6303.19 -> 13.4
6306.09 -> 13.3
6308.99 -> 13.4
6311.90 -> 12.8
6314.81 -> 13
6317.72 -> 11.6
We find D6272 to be 1.10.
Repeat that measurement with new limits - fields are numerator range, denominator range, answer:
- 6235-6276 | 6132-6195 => 0.97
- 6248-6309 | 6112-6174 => 0.98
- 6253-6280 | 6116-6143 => 0.96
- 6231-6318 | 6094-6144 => 0.96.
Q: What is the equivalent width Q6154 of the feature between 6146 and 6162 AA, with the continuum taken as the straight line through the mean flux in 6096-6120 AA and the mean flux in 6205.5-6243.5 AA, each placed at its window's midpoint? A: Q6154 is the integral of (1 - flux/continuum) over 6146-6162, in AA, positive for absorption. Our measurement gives 0.3 AA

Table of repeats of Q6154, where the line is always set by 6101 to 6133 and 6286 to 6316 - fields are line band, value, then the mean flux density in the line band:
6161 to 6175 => 0.5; 12.6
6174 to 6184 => -0.1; 13.2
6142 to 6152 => -0.2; 13.4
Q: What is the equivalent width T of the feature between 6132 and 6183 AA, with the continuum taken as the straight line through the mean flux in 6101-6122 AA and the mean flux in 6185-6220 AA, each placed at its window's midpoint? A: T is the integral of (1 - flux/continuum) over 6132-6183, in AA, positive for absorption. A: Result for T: 1.3 AA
